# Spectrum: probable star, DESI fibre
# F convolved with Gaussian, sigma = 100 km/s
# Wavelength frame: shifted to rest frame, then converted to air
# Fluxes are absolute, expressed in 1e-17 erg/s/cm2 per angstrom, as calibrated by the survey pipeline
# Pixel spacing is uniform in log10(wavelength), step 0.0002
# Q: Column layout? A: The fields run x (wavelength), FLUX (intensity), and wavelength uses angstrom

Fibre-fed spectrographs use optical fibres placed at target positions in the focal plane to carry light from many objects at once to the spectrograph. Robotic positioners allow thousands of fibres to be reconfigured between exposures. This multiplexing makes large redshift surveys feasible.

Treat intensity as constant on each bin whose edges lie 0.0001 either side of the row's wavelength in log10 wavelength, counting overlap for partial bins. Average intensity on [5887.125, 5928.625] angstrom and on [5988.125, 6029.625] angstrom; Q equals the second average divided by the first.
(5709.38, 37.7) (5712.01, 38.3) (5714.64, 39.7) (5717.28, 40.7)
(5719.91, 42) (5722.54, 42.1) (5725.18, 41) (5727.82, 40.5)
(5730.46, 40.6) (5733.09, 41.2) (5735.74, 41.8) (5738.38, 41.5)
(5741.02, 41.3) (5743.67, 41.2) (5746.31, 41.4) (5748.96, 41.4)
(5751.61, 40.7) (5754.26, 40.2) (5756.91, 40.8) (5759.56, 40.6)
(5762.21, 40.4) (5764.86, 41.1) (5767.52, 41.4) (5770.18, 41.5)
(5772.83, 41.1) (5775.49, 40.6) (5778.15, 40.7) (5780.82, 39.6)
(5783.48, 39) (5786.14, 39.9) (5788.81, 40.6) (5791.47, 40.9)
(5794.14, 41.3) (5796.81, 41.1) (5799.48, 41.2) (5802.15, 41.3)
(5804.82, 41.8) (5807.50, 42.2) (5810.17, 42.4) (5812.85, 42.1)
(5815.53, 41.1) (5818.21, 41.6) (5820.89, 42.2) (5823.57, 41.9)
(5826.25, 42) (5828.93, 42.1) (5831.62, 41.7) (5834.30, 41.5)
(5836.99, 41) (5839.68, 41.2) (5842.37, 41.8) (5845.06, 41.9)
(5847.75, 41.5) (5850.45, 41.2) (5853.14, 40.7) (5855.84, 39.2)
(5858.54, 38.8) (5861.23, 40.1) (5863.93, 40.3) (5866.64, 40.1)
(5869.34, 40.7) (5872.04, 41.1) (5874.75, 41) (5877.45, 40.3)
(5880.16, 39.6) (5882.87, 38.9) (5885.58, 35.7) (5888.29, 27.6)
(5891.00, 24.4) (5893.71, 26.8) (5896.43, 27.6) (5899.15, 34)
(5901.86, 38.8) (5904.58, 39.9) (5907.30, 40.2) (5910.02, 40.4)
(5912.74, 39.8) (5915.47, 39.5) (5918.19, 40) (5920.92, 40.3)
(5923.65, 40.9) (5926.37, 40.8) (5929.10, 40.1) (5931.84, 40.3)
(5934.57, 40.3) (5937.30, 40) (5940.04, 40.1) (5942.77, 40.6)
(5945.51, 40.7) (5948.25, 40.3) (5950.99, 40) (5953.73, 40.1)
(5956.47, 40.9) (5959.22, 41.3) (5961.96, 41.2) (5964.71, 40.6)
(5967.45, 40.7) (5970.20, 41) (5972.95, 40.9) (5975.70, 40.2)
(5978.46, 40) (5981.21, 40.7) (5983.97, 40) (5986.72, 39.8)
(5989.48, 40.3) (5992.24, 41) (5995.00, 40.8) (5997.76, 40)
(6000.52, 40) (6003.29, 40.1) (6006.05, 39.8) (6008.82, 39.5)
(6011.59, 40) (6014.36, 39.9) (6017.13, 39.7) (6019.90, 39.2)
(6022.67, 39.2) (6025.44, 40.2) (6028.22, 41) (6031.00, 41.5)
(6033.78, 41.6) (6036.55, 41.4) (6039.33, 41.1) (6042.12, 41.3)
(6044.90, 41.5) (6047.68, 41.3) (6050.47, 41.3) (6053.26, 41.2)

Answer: 1.11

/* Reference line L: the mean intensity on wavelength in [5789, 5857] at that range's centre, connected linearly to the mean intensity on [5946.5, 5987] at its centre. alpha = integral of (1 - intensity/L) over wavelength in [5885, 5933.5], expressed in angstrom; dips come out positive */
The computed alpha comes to 5.2 angstrom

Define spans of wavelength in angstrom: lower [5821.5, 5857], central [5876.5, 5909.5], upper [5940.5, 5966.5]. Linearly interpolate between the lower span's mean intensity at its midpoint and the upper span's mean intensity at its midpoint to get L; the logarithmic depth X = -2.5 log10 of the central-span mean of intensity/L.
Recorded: 0.19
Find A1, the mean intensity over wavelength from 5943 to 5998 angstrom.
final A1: 40.5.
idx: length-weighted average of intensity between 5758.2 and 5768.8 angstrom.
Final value 40.9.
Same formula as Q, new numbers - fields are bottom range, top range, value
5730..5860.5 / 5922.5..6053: 0.99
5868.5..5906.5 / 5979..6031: 1.13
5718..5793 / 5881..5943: 0.91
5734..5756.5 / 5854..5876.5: 0.98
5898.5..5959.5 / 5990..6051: 1.01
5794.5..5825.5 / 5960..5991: 0.97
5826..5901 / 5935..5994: 1.06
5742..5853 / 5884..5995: 0.94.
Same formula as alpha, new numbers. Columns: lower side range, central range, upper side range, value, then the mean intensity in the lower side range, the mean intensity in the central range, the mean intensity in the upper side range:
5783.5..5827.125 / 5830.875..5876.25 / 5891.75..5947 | -0.8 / 41.4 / 40.8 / 38.4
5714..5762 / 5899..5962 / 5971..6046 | 0.7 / 41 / 40.1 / 40.4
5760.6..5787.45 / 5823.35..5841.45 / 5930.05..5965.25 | -0.5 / 40.5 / 41.6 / 40.5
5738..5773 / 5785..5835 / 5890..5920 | -3.1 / 41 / 41.5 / 35.8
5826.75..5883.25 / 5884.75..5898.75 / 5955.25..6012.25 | 4.2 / 40.7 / 28.5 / 40.4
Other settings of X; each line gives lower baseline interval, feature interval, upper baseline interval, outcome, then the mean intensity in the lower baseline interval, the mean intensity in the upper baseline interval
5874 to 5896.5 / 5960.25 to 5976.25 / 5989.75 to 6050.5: -0.08 mag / 33.7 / 40.5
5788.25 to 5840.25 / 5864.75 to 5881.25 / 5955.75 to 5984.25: 0.02 mag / 41.6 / 40.7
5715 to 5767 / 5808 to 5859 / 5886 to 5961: -0.05 mag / 41.1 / 38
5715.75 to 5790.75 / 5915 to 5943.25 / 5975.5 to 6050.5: 0.01 mag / 40.9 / 40.4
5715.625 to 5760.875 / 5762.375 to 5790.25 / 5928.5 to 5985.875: 0.01 mag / 41.1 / 40.5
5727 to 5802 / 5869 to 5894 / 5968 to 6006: 0.14 mag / 40.9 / 40.4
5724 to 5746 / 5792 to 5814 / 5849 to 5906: -0.07 mag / 41.2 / 37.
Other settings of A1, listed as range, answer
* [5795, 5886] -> 41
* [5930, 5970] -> 40.5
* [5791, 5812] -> 41.6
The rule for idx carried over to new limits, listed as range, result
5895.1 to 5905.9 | 35.1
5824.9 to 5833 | 42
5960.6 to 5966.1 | 40.9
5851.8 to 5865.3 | 39.8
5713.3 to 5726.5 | 41.1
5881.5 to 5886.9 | 37.3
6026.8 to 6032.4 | 41.2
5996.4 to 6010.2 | 39.9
